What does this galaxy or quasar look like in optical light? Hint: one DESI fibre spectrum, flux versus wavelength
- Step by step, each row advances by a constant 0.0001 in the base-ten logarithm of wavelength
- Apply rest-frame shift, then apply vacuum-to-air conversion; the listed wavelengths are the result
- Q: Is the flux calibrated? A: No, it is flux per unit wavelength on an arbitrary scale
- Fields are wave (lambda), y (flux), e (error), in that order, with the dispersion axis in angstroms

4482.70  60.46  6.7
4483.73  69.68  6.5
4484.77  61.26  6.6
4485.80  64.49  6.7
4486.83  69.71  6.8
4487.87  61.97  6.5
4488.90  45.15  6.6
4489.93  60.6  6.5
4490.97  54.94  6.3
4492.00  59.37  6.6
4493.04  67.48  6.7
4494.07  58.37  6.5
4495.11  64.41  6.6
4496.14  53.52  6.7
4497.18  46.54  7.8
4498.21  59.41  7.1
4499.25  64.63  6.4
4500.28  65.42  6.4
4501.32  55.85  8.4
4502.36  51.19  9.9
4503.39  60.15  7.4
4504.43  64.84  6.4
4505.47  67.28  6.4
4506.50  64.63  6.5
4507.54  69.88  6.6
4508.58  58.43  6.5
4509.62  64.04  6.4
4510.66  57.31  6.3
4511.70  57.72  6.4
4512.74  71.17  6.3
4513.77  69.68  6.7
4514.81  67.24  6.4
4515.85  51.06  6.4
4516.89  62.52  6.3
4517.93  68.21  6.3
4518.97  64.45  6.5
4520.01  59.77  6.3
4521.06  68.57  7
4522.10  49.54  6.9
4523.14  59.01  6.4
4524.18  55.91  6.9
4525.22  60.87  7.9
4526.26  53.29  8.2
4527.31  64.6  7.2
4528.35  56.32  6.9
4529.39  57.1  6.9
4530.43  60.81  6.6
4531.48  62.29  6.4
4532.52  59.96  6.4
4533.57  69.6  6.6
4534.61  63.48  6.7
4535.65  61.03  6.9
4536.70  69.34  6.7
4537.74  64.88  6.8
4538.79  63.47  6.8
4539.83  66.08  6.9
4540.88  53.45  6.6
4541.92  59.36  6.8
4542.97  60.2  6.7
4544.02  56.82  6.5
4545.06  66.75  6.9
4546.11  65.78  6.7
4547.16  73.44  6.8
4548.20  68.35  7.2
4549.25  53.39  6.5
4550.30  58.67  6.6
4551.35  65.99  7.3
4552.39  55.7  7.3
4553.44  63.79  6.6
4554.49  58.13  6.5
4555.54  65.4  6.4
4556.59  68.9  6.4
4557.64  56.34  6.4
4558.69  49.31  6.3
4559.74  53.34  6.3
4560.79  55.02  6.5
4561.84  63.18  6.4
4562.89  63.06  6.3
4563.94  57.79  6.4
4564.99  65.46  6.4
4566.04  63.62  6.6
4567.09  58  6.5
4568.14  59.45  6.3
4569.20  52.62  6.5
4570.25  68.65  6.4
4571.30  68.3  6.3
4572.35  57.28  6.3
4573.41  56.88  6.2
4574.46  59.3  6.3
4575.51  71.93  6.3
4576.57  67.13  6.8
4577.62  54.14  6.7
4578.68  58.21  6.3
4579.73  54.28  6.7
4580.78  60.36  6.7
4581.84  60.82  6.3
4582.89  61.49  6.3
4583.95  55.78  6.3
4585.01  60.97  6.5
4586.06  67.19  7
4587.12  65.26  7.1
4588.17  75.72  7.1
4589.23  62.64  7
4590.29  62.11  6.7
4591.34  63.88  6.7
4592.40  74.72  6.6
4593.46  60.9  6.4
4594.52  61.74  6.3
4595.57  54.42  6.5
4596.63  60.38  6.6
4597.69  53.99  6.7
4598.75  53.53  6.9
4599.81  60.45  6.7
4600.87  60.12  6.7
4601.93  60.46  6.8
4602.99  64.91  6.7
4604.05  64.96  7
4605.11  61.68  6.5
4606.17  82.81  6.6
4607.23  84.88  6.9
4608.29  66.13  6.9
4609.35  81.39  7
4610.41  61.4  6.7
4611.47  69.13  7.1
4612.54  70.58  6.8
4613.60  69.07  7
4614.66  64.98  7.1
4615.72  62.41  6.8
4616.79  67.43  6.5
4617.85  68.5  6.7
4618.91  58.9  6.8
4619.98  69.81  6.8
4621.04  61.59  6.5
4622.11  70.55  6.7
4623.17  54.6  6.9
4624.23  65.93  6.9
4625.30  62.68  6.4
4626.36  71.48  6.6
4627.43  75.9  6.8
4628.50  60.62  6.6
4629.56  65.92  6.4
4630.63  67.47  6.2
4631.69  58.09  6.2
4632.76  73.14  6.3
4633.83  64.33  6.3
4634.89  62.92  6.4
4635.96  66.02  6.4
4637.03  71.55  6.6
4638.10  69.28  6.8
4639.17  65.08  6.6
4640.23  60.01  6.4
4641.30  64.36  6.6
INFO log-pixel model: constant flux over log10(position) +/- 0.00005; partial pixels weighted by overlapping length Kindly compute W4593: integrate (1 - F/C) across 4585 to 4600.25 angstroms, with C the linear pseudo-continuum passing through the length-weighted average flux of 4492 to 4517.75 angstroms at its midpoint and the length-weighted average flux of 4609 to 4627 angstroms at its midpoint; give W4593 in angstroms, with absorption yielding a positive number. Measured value 0.6 angstroms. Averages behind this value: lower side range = 61.4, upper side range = 66.4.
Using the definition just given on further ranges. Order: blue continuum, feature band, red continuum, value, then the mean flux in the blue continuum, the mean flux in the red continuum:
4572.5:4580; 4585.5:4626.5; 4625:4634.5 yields -1.0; 60.3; 66.7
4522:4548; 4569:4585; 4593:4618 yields 0.8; 61.6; 65.2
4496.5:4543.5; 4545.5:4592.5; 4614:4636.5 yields 1.1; 61.3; 65.4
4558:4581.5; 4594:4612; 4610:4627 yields -0.3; 59.9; 65.6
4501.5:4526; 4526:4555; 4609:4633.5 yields 0.4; 61.7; 66.4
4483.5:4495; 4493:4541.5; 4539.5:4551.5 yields 0.2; 61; 62.1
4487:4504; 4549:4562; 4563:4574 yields 0.3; 58.3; 60.9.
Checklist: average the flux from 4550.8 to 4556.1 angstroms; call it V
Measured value 61.8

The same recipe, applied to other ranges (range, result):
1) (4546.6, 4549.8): 65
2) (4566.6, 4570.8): 59.7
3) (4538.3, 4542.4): 60.7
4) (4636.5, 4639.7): 68.6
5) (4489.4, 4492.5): 58.3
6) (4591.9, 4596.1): 62.9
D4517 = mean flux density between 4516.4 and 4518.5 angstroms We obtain 65.4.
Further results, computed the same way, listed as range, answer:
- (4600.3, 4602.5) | 60.3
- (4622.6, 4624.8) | 60.6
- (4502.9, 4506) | 64.2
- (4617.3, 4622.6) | 65.8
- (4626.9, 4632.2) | 65.7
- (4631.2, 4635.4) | 64.7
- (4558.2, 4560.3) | 51.4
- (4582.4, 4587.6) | 62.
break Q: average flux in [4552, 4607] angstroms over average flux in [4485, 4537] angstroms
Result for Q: 1.01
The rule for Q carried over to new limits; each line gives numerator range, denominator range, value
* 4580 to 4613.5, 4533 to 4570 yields 1.05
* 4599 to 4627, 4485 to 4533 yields 1.10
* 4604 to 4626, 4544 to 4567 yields 1.10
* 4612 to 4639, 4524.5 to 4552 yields 1.07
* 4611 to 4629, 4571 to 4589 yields 1.07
